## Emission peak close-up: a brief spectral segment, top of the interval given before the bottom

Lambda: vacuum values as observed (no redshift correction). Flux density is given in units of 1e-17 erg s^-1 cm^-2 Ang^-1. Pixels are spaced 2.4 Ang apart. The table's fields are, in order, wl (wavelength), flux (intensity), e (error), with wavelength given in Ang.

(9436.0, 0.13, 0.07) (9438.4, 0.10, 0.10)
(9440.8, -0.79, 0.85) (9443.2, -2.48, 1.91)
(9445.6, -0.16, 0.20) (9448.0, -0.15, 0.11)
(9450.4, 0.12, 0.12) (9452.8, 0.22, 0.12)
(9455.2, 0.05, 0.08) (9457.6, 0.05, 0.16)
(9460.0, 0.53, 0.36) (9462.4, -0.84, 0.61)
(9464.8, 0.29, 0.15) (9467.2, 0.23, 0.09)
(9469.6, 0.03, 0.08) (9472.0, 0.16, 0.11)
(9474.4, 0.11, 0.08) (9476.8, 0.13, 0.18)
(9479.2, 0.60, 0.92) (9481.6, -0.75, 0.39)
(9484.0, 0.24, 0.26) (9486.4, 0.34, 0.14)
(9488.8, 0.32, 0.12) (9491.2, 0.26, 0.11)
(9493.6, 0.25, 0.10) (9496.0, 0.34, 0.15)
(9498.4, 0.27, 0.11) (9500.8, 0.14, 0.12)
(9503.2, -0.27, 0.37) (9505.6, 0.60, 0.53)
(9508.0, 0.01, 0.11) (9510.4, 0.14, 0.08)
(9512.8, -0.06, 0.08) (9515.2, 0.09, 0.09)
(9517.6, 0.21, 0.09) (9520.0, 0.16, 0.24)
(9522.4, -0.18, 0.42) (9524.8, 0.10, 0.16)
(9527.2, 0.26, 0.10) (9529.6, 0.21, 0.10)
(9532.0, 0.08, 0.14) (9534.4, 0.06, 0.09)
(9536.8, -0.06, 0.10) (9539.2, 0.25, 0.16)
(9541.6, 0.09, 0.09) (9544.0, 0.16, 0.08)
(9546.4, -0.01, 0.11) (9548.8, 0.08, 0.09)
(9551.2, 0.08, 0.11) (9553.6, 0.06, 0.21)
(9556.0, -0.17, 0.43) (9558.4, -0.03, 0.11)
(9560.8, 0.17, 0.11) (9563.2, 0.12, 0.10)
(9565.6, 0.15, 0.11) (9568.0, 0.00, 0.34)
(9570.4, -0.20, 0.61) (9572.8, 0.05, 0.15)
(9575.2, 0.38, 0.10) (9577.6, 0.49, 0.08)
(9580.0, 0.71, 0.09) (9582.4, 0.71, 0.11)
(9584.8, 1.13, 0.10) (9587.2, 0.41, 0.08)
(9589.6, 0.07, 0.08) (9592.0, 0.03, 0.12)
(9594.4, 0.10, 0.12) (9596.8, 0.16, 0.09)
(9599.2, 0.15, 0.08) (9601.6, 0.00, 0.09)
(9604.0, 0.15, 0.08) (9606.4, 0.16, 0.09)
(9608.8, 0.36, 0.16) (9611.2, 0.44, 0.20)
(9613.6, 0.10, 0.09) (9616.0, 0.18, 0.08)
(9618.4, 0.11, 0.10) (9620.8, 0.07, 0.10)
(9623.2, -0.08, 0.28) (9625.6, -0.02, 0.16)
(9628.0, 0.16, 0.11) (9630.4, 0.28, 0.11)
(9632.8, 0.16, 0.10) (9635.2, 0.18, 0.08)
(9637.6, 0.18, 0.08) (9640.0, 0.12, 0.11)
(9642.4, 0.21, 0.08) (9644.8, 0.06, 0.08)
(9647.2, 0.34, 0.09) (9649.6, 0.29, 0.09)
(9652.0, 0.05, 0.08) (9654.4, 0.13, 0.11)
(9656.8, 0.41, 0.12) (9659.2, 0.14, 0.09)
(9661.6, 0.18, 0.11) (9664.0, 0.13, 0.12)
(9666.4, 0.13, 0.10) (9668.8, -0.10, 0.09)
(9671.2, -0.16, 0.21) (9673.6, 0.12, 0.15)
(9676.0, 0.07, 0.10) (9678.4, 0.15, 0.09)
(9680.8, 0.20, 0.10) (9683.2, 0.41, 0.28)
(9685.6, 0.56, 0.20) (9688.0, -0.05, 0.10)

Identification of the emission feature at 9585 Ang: [O III]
